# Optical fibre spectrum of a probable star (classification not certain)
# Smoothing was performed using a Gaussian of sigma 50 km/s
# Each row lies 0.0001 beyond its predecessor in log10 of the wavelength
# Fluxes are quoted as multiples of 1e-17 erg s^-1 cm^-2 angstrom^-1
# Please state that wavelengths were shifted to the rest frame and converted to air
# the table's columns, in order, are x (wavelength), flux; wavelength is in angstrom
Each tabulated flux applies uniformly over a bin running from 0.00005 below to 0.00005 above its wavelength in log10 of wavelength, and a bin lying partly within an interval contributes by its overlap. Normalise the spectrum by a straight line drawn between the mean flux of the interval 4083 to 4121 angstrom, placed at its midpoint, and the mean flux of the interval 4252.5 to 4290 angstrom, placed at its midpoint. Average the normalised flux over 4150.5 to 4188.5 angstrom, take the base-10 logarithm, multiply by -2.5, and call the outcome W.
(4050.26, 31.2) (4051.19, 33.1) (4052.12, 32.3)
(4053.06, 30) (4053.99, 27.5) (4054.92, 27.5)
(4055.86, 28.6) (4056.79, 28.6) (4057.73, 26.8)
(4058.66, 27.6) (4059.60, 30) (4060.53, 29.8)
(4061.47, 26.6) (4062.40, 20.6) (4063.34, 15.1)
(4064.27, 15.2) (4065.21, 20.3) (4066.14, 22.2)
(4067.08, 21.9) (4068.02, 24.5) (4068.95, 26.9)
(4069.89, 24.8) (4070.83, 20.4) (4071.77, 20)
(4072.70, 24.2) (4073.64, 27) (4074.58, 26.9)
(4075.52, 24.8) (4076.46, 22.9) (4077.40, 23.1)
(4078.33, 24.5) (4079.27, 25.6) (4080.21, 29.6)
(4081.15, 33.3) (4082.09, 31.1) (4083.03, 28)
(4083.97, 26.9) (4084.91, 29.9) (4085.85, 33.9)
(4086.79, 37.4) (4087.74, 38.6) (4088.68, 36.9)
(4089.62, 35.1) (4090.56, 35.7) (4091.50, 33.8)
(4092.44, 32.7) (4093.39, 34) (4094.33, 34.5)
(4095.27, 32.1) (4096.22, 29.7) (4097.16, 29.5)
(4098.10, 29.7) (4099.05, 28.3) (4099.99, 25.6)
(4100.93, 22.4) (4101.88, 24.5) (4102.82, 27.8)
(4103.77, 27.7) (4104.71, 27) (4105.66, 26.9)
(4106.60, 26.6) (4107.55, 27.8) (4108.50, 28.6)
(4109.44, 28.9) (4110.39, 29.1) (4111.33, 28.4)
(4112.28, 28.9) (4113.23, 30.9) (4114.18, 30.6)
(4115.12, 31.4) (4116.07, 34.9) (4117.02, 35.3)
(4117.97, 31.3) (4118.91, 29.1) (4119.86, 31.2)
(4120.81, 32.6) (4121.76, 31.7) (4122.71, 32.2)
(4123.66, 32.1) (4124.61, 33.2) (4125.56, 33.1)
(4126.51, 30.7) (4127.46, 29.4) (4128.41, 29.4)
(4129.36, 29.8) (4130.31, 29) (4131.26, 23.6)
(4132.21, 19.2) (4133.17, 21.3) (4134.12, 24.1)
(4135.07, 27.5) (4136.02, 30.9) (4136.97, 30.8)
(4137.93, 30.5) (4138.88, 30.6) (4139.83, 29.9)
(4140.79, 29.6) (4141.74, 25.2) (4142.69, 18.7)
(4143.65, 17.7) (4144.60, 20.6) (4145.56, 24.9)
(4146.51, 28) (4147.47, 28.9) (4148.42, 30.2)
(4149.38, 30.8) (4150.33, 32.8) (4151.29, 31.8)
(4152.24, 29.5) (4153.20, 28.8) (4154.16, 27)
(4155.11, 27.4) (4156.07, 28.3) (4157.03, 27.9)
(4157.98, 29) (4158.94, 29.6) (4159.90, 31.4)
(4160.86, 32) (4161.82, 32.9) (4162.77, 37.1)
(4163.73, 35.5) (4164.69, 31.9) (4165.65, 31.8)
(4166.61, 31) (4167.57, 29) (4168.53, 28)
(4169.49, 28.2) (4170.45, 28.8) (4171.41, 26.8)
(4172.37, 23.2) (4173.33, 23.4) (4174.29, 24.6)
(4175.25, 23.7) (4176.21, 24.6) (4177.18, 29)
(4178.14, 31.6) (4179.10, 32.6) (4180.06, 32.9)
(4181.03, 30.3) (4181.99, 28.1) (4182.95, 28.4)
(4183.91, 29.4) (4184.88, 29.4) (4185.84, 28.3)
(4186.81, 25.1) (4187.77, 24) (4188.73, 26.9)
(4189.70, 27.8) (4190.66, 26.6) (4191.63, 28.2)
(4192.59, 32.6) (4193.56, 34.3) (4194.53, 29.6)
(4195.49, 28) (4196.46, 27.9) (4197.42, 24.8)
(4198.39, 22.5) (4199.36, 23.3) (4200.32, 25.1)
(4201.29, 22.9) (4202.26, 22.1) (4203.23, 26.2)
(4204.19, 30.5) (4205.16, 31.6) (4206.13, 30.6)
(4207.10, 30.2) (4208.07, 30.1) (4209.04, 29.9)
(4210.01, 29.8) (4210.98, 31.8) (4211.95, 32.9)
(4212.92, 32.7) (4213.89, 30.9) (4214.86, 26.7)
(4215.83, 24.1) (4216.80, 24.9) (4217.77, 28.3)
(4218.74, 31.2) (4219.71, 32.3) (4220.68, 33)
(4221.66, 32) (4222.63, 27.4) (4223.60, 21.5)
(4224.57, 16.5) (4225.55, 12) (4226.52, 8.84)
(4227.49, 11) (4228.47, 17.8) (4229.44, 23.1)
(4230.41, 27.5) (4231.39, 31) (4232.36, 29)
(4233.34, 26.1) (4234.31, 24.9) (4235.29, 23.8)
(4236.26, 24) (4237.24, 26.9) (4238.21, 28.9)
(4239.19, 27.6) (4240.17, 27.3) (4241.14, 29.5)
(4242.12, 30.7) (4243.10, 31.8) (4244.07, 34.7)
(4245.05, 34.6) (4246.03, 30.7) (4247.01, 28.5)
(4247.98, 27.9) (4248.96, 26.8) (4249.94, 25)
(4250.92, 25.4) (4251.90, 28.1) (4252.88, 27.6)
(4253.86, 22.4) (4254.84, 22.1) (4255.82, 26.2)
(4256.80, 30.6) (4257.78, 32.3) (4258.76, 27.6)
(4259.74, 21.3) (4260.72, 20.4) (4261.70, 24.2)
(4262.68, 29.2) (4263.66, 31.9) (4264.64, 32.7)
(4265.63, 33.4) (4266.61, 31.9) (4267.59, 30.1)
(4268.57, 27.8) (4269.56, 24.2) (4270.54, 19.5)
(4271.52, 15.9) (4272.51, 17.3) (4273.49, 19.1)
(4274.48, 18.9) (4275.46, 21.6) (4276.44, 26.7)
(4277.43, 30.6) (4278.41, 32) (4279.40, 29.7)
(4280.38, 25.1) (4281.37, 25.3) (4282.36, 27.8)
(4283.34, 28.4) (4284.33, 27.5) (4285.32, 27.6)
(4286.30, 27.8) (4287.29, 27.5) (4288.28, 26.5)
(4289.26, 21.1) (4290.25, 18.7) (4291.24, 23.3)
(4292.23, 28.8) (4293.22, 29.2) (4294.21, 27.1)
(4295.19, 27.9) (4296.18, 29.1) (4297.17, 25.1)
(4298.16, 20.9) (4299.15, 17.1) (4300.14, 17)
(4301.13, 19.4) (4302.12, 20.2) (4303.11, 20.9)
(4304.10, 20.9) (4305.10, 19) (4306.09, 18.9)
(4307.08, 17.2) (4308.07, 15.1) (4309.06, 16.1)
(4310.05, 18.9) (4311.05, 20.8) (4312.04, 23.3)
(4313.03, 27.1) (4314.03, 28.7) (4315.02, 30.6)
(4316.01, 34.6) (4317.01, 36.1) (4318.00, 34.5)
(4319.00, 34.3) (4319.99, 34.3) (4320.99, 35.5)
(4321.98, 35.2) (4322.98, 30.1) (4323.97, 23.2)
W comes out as -0.01 mag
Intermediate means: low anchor 30.6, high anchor 26.1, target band 29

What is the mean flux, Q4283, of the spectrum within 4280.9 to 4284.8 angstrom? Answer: 27.2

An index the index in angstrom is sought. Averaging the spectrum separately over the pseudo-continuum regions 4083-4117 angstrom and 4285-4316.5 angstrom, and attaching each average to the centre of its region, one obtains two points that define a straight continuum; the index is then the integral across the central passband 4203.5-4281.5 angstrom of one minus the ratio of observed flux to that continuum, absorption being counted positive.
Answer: -4.18 angstrom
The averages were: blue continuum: 30.5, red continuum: 23.3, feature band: 26.8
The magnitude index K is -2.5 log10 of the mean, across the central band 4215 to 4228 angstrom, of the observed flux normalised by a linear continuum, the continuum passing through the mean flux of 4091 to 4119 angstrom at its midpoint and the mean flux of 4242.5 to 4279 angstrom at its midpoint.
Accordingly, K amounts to 0.18 mag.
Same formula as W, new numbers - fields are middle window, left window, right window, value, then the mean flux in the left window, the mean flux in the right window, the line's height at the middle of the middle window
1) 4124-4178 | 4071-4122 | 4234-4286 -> 0.01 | 29.6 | 26.9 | 28.7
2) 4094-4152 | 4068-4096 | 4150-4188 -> 0.02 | 29.4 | 29.1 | 29.3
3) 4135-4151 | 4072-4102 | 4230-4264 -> 0.06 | 29.7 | 27.6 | 29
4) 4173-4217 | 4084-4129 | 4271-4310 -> -0.04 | 30.8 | 23.2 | 27.2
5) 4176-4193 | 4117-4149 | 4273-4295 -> -0.05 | 28.2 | 26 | 27.4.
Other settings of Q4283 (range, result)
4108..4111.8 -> 28.8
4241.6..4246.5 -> 32.5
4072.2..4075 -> 26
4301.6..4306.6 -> 20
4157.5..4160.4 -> 30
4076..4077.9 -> 23.1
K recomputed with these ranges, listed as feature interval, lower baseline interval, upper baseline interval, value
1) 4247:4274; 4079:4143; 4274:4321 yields 0.005 mag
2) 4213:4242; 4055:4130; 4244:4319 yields 0.047 mag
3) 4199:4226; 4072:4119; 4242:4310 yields -0.030 mag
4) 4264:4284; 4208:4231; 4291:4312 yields -0.134 mag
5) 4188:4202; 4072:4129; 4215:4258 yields 0.014 mag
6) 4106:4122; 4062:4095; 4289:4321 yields -0.126 mag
